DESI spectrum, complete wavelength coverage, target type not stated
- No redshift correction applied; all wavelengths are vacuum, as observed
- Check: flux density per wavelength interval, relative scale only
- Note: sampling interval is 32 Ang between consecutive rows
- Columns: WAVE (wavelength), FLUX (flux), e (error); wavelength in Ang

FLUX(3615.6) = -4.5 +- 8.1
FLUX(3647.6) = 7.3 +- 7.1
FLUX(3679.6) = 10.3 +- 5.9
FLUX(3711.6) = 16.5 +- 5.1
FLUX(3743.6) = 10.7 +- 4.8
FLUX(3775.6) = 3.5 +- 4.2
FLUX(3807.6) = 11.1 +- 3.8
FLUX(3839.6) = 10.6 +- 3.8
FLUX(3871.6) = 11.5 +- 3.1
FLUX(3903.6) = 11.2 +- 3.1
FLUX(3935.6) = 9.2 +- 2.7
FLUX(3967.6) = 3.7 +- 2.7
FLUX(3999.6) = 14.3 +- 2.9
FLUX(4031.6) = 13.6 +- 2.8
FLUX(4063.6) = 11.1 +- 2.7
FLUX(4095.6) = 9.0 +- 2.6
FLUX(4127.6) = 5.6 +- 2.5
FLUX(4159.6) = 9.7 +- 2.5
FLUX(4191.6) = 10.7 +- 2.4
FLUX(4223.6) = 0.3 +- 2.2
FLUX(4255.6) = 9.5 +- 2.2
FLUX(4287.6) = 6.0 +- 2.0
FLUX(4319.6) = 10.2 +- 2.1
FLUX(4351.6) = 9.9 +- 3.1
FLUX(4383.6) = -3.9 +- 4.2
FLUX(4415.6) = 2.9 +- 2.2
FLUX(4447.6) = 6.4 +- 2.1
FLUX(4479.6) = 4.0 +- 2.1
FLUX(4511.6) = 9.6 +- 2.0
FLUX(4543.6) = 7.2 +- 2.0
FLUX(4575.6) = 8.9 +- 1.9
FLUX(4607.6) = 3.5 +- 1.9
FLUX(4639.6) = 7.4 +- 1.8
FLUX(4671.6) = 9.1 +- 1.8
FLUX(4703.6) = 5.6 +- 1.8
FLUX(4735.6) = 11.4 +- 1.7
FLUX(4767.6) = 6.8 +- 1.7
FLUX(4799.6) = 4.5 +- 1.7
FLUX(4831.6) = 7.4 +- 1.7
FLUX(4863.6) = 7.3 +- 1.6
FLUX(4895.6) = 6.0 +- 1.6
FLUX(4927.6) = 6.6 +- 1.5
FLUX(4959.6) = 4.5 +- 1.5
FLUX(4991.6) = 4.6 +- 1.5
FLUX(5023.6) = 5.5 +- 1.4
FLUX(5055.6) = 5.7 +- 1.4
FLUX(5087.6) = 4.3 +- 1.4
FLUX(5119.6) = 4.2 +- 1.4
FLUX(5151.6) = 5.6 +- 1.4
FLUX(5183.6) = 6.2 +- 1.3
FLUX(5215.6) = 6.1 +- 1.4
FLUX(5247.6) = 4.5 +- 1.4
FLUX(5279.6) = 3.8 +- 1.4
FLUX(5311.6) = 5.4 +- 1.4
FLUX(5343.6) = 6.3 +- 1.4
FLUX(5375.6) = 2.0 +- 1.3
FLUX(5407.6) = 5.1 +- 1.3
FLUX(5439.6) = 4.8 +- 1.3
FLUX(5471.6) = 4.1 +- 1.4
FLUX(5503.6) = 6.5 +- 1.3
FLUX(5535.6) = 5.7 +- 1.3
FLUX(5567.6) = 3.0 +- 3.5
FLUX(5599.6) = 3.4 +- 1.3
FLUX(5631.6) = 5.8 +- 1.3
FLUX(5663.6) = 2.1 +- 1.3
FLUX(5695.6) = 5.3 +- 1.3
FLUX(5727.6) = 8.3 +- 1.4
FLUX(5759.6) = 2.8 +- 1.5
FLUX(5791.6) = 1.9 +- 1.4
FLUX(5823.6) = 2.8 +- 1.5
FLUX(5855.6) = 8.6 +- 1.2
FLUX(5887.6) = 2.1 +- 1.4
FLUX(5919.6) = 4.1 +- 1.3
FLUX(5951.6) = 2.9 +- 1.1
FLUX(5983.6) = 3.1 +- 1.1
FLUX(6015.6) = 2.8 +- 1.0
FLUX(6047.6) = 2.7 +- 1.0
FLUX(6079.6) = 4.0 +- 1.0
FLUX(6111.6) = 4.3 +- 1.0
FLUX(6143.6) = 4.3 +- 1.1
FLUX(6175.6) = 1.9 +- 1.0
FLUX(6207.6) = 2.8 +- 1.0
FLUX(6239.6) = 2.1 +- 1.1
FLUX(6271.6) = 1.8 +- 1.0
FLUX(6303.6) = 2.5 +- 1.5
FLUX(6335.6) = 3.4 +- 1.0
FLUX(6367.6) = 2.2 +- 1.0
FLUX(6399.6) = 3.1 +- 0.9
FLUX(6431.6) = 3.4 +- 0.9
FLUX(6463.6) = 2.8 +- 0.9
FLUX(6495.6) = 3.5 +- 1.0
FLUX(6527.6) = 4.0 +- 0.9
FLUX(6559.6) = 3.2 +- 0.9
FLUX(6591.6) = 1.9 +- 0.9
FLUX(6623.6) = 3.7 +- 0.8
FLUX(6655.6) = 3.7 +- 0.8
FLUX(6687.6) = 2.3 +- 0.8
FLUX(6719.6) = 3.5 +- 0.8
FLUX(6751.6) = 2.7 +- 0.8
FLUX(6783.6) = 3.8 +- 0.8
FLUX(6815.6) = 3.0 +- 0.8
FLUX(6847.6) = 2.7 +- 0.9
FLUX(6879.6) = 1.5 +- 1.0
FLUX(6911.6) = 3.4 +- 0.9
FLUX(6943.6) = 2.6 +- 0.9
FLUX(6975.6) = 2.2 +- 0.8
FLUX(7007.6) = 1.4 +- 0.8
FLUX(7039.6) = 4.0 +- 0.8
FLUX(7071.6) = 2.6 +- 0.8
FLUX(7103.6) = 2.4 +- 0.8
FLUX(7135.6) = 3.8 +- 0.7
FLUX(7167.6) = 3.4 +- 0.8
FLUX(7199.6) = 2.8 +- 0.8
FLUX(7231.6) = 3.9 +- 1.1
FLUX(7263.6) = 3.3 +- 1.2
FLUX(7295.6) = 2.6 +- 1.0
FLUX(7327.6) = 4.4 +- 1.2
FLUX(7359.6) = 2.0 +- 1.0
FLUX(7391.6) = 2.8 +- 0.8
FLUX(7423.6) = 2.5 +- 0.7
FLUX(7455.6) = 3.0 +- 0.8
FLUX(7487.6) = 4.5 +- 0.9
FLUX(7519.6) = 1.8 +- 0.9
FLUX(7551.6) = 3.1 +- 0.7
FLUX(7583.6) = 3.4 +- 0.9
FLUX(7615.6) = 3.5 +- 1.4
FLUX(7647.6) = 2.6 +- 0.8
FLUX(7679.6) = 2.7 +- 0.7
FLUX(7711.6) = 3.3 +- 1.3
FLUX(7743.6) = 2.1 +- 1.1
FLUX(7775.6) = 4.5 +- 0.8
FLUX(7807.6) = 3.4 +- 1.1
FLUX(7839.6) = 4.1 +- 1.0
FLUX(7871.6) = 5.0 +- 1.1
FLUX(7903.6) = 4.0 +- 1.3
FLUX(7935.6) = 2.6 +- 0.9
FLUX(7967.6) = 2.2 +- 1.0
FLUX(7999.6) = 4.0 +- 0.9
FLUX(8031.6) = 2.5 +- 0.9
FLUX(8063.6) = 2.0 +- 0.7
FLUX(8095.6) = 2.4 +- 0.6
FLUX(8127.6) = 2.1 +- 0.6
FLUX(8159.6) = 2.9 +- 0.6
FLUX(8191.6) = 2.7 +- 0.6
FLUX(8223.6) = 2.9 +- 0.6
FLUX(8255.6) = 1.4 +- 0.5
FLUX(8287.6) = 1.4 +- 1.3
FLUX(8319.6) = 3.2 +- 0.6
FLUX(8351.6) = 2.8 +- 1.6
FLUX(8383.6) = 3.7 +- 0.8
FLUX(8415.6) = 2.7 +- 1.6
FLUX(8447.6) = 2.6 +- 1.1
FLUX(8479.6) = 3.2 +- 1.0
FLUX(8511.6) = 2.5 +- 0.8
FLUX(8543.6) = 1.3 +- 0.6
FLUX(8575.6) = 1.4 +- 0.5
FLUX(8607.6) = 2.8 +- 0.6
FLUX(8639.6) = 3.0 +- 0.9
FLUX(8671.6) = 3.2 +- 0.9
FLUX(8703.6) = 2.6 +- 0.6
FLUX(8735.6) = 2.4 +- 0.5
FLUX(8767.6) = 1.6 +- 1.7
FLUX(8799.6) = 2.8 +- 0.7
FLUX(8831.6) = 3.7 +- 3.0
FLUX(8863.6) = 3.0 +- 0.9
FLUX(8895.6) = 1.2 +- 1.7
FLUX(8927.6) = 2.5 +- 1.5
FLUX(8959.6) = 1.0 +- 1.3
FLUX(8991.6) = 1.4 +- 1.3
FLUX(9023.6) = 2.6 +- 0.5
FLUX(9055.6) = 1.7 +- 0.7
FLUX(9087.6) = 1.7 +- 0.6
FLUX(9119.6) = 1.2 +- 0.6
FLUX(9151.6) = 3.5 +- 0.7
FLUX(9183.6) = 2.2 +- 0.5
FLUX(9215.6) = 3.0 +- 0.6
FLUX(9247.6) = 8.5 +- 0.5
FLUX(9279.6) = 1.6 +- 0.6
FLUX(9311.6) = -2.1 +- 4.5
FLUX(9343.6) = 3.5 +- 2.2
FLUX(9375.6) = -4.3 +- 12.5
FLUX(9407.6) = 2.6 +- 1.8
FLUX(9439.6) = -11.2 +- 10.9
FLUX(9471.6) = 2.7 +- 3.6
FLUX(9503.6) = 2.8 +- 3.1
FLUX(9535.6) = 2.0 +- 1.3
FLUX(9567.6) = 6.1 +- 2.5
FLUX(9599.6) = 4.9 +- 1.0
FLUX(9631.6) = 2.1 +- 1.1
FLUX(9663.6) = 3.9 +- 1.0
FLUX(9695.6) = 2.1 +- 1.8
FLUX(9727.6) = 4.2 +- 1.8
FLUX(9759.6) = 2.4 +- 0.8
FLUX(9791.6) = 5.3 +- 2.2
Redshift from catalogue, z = 1.478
